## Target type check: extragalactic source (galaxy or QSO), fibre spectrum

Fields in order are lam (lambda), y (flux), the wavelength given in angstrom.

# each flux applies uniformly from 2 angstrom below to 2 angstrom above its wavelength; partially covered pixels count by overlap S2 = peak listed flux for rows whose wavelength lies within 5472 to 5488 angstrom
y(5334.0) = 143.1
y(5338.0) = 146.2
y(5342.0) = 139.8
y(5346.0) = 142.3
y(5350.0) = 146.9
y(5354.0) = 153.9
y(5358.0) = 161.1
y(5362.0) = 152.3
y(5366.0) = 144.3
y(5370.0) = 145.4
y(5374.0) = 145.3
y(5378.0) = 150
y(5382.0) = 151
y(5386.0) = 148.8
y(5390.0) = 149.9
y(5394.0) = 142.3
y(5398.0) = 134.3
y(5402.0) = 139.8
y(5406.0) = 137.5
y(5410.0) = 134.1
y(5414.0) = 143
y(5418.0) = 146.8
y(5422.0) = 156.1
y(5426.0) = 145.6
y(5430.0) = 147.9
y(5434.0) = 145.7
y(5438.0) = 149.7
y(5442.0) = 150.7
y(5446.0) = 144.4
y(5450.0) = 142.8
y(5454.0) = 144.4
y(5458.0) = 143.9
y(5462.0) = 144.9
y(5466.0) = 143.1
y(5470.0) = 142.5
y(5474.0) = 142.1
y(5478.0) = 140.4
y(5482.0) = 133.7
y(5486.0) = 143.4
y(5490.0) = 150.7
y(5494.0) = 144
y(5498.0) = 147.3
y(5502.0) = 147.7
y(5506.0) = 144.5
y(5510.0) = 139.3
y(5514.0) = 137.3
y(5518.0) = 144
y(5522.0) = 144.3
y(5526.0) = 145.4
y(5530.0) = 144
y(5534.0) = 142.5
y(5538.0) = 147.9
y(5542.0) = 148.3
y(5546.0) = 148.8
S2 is 143.4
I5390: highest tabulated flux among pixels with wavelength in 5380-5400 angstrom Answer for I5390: 151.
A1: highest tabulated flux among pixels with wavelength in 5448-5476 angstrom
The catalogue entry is 144.9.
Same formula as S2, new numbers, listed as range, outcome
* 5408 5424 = 156.1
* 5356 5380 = 161.1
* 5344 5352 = 146.9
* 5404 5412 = 137.5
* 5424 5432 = 147.9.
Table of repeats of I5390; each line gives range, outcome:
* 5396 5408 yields 139.8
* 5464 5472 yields 143.1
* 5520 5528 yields 145.4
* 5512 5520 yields 144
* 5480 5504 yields 150.7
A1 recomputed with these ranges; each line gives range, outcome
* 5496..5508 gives 147.7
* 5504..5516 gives 144.5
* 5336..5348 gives 146.2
